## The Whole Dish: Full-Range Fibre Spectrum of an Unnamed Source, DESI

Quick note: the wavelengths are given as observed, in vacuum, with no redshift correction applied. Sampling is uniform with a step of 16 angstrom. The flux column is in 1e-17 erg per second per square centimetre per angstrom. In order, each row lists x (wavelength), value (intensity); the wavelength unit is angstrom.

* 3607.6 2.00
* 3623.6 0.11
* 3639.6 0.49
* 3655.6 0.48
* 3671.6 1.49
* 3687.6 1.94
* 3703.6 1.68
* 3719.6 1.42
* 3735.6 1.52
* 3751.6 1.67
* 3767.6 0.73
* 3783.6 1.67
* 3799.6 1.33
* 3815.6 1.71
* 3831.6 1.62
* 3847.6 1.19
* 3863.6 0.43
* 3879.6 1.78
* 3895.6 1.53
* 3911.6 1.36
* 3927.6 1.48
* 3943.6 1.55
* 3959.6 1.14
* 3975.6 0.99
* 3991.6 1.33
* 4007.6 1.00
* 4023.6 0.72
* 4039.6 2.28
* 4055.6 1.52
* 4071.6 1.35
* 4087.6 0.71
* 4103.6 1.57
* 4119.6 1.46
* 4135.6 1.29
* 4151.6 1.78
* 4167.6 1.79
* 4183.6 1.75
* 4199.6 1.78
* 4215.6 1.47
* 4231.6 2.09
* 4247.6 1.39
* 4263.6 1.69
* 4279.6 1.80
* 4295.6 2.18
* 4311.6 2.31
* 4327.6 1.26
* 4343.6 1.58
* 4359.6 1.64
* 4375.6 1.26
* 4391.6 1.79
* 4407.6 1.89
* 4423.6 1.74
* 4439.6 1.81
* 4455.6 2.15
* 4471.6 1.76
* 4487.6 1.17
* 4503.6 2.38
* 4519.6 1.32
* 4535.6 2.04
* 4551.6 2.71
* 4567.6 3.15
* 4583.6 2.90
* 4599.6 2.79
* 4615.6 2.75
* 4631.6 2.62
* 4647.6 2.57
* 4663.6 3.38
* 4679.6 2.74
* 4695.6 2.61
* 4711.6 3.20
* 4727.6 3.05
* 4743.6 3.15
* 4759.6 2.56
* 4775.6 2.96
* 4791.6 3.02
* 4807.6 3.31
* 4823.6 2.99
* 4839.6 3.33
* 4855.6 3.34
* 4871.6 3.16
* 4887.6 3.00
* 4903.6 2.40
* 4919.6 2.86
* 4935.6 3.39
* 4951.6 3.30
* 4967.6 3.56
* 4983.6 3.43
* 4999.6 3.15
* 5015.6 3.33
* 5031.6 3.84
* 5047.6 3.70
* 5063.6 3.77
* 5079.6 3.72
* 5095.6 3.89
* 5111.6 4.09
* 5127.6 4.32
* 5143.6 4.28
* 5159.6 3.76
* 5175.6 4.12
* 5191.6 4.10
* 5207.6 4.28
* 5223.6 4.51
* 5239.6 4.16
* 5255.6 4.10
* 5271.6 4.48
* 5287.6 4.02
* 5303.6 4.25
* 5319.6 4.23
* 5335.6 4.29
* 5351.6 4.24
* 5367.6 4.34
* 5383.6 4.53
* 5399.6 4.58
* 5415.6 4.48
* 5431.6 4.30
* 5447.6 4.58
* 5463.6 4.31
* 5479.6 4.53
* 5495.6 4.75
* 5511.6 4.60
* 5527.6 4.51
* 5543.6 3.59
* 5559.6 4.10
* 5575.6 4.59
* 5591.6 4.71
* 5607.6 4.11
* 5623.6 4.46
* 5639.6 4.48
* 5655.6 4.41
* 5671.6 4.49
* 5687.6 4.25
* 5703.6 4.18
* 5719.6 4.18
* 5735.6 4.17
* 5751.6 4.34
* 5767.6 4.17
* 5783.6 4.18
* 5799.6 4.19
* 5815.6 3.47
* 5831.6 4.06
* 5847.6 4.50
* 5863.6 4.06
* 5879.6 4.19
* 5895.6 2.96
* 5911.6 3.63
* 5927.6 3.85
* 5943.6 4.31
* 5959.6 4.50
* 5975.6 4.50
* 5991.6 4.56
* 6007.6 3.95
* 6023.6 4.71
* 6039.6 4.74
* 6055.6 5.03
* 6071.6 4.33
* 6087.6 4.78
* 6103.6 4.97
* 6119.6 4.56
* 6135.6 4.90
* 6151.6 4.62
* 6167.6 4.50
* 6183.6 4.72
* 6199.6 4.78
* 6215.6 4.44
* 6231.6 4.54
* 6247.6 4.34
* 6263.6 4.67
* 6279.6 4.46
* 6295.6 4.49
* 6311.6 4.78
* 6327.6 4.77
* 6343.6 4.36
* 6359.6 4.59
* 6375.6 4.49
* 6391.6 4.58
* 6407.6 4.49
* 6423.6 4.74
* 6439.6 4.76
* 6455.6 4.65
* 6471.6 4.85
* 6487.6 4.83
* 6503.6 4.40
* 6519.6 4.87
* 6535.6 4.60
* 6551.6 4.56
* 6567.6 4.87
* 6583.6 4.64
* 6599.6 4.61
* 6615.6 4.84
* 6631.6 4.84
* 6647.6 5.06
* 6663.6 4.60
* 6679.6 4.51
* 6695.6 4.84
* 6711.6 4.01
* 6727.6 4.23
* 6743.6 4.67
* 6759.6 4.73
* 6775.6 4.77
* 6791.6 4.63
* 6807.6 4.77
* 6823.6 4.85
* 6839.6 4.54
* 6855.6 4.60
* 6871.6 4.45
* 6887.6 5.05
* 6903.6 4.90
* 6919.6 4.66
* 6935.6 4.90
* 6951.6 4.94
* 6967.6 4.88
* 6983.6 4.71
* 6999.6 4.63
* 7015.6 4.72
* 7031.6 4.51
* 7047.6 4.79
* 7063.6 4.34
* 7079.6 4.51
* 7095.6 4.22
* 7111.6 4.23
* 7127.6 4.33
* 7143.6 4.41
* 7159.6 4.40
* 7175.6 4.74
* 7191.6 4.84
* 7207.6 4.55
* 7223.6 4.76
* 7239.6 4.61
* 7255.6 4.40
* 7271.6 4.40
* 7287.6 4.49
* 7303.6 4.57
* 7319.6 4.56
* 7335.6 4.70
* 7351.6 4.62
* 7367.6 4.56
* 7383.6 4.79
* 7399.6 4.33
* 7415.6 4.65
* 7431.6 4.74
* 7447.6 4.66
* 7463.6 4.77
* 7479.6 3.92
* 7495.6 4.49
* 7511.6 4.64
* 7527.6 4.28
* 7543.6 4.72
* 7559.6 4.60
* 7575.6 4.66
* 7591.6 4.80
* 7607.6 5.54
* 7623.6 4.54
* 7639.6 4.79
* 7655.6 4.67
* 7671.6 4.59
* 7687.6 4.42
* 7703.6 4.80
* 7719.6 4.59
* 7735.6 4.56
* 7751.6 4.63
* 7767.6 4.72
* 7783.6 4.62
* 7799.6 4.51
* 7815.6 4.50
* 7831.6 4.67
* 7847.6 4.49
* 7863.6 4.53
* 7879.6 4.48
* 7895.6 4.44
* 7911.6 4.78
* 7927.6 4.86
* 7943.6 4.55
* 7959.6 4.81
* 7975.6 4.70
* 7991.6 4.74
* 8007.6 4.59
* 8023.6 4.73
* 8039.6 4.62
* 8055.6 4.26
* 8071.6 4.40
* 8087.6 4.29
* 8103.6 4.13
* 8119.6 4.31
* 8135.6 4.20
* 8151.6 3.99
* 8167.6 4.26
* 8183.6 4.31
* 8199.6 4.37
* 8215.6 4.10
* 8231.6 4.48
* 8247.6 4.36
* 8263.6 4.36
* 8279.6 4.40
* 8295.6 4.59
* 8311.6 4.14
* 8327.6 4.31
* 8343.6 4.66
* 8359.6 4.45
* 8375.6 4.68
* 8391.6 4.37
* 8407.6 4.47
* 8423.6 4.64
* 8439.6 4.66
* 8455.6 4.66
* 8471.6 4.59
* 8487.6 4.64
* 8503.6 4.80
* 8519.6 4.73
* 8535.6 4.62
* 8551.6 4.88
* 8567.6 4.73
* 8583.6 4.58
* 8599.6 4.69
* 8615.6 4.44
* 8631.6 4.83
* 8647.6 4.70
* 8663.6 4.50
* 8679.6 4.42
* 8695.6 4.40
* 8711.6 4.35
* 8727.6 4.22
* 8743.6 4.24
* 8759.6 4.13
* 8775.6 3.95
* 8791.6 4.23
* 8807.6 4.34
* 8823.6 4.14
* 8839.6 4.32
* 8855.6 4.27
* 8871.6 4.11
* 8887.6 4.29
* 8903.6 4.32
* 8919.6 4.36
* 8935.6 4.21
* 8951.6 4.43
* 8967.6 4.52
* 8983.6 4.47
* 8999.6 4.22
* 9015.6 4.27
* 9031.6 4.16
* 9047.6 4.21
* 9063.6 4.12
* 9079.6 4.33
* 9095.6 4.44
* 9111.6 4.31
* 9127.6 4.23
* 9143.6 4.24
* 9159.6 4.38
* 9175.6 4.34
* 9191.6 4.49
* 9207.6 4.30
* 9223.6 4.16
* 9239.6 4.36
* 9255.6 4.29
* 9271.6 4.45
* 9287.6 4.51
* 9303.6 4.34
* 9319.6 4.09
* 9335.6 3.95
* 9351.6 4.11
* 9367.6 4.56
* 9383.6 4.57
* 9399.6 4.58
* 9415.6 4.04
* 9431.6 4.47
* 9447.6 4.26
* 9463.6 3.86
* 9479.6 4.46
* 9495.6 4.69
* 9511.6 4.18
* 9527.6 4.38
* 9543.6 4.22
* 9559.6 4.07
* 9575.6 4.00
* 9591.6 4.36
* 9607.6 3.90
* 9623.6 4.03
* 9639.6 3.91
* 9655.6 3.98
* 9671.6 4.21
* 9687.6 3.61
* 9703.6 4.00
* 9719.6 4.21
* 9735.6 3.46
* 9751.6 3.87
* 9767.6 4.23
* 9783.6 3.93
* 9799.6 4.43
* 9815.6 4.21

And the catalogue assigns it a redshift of 0.14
